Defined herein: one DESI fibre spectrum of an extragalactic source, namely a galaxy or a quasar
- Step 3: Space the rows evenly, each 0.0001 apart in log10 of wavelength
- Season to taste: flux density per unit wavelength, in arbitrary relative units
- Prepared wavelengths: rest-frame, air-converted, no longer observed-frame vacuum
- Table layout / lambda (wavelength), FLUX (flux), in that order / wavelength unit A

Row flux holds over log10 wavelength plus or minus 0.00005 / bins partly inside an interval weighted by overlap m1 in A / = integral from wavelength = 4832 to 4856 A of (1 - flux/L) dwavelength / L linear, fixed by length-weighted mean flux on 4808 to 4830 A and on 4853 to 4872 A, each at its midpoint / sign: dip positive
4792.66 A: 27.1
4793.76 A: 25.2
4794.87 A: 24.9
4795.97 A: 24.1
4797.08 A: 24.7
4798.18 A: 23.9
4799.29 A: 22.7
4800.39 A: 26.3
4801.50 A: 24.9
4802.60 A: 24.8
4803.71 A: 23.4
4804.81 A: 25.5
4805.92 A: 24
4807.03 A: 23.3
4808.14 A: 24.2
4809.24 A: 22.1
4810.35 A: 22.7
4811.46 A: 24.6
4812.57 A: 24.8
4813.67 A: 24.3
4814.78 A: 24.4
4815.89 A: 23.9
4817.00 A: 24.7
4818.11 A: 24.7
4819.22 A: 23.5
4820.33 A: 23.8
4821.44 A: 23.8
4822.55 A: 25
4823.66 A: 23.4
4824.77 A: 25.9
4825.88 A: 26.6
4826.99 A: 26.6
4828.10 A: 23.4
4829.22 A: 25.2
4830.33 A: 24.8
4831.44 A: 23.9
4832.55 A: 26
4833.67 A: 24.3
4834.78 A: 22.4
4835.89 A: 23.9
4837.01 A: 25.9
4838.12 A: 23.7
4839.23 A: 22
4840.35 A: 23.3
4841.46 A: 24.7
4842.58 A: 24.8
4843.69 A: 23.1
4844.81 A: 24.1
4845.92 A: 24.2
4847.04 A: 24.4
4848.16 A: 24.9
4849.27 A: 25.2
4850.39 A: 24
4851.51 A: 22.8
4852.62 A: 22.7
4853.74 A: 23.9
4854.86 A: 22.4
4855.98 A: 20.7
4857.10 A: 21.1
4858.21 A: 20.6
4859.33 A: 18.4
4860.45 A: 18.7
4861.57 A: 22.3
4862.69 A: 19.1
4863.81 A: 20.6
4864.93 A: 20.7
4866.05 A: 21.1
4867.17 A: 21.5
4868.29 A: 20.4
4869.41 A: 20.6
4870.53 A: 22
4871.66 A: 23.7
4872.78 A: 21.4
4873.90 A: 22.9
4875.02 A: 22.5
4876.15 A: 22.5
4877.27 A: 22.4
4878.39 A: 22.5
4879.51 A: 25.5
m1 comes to -1.5 A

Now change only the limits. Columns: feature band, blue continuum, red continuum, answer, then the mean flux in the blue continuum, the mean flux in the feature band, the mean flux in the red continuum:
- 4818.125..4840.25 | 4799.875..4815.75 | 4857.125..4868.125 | -1.6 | 24.2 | 24.4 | 20.4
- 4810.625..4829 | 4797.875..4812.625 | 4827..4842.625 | -0.3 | 24.1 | 24.6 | 24.2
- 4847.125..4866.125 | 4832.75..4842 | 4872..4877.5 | 1.1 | 23.9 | 21.8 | 22.4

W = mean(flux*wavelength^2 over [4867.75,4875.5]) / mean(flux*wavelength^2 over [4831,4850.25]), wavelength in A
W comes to 0.92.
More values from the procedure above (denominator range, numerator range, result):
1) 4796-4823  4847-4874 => 0.92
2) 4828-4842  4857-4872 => 0.87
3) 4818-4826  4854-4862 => 0.86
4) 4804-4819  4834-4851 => 1.01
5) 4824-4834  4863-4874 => 0.86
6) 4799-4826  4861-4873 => 0.89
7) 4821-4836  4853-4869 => 0.86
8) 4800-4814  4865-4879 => 0.93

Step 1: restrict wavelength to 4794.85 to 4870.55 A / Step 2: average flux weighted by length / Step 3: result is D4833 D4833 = 23.5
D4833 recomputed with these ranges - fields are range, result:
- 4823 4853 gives 24.3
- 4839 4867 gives 22.4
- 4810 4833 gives 24.6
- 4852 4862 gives 21.2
